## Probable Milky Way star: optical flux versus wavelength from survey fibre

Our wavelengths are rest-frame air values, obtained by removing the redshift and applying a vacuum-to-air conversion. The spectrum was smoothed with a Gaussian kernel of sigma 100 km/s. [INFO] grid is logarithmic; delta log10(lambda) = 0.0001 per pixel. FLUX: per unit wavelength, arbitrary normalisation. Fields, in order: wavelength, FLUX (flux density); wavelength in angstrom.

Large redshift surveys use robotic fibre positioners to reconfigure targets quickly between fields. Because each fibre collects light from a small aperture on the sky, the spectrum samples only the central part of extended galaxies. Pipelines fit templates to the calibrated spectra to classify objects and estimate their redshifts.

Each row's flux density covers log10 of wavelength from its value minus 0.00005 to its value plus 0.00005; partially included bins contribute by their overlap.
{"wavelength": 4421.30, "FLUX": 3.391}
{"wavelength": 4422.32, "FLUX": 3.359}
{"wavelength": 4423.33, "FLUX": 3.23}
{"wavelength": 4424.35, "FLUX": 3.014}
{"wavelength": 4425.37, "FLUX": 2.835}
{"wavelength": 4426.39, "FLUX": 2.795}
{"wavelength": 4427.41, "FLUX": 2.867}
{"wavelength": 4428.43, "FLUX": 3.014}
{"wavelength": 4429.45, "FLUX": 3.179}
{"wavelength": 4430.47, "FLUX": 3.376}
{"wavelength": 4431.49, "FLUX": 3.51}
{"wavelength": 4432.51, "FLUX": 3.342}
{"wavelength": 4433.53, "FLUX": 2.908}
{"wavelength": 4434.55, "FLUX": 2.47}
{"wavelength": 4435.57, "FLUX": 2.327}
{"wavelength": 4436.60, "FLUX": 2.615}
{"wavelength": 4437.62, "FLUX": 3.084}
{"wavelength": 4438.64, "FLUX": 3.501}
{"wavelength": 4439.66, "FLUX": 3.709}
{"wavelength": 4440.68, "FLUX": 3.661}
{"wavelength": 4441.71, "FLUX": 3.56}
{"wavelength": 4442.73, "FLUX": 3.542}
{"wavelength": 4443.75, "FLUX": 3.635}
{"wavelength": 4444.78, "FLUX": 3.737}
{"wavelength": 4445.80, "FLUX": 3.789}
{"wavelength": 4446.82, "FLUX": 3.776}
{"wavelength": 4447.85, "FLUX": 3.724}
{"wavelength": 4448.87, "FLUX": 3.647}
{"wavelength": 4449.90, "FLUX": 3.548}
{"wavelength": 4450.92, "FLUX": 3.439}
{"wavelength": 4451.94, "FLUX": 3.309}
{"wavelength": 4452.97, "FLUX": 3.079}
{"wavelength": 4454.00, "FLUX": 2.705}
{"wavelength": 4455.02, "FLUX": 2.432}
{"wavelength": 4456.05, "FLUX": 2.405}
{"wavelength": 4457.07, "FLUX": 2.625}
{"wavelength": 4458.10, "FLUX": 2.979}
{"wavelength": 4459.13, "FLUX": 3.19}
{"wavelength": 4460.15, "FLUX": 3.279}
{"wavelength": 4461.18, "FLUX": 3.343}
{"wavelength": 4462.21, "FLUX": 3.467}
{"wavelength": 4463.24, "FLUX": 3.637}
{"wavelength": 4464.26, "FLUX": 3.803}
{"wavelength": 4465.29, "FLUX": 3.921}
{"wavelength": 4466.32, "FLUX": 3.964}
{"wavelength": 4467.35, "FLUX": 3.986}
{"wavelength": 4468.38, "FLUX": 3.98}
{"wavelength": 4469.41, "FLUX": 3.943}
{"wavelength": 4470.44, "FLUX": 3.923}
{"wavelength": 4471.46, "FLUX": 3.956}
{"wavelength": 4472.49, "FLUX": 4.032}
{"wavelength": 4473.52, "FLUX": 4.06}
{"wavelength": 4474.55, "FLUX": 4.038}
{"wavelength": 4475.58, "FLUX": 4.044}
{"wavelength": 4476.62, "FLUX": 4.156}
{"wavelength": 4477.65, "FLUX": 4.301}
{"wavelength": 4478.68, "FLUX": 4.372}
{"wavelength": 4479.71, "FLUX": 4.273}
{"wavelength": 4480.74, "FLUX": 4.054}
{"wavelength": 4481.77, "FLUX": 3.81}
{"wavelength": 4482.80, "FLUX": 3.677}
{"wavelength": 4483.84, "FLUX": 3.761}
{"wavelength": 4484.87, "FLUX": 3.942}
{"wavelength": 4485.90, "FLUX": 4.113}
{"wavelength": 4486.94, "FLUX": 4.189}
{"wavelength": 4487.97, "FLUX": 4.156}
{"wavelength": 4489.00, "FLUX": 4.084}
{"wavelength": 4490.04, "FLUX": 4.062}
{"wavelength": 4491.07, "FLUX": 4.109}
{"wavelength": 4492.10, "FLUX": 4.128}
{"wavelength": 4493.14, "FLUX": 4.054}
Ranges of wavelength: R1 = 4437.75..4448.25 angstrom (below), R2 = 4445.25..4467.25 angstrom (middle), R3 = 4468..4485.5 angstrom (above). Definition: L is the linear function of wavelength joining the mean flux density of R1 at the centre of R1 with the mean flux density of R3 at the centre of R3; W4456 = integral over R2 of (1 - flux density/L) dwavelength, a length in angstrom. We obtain 2.6 angstrom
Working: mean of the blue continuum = 3.64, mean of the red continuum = 4.02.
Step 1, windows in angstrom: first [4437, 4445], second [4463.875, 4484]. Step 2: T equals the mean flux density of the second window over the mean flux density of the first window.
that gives 1.1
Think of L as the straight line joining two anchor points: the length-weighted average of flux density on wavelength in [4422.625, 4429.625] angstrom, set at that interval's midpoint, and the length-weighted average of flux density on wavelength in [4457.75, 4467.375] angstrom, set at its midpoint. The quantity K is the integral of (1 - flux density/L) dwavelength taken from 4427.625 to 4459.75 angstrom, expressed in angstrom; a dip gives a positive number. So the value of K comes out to 0.3 angstrom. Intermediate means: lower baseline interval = 2.99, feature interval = 3.22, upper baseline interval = 3.54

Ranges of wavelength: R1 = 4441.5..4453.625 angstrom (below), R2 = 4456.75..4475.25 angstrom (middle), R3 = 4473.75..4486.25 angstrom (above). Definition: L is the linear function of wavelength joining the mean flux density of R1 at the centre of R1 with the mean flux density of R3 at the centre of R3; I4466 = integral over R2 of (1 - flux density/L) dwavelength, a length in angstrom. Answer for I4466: 0.73 angstrom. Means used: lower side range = 3.56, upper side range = 4.04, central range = 3.69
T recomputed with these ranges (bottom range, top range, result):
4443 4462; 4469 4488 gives 1.24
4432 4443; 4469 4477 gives 1.28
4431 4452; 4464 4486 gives 1.19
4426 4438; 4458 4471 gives 1.24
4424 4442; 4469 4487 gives 1.30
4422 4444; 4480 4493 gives 1.27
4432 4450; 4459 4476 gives 1.13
